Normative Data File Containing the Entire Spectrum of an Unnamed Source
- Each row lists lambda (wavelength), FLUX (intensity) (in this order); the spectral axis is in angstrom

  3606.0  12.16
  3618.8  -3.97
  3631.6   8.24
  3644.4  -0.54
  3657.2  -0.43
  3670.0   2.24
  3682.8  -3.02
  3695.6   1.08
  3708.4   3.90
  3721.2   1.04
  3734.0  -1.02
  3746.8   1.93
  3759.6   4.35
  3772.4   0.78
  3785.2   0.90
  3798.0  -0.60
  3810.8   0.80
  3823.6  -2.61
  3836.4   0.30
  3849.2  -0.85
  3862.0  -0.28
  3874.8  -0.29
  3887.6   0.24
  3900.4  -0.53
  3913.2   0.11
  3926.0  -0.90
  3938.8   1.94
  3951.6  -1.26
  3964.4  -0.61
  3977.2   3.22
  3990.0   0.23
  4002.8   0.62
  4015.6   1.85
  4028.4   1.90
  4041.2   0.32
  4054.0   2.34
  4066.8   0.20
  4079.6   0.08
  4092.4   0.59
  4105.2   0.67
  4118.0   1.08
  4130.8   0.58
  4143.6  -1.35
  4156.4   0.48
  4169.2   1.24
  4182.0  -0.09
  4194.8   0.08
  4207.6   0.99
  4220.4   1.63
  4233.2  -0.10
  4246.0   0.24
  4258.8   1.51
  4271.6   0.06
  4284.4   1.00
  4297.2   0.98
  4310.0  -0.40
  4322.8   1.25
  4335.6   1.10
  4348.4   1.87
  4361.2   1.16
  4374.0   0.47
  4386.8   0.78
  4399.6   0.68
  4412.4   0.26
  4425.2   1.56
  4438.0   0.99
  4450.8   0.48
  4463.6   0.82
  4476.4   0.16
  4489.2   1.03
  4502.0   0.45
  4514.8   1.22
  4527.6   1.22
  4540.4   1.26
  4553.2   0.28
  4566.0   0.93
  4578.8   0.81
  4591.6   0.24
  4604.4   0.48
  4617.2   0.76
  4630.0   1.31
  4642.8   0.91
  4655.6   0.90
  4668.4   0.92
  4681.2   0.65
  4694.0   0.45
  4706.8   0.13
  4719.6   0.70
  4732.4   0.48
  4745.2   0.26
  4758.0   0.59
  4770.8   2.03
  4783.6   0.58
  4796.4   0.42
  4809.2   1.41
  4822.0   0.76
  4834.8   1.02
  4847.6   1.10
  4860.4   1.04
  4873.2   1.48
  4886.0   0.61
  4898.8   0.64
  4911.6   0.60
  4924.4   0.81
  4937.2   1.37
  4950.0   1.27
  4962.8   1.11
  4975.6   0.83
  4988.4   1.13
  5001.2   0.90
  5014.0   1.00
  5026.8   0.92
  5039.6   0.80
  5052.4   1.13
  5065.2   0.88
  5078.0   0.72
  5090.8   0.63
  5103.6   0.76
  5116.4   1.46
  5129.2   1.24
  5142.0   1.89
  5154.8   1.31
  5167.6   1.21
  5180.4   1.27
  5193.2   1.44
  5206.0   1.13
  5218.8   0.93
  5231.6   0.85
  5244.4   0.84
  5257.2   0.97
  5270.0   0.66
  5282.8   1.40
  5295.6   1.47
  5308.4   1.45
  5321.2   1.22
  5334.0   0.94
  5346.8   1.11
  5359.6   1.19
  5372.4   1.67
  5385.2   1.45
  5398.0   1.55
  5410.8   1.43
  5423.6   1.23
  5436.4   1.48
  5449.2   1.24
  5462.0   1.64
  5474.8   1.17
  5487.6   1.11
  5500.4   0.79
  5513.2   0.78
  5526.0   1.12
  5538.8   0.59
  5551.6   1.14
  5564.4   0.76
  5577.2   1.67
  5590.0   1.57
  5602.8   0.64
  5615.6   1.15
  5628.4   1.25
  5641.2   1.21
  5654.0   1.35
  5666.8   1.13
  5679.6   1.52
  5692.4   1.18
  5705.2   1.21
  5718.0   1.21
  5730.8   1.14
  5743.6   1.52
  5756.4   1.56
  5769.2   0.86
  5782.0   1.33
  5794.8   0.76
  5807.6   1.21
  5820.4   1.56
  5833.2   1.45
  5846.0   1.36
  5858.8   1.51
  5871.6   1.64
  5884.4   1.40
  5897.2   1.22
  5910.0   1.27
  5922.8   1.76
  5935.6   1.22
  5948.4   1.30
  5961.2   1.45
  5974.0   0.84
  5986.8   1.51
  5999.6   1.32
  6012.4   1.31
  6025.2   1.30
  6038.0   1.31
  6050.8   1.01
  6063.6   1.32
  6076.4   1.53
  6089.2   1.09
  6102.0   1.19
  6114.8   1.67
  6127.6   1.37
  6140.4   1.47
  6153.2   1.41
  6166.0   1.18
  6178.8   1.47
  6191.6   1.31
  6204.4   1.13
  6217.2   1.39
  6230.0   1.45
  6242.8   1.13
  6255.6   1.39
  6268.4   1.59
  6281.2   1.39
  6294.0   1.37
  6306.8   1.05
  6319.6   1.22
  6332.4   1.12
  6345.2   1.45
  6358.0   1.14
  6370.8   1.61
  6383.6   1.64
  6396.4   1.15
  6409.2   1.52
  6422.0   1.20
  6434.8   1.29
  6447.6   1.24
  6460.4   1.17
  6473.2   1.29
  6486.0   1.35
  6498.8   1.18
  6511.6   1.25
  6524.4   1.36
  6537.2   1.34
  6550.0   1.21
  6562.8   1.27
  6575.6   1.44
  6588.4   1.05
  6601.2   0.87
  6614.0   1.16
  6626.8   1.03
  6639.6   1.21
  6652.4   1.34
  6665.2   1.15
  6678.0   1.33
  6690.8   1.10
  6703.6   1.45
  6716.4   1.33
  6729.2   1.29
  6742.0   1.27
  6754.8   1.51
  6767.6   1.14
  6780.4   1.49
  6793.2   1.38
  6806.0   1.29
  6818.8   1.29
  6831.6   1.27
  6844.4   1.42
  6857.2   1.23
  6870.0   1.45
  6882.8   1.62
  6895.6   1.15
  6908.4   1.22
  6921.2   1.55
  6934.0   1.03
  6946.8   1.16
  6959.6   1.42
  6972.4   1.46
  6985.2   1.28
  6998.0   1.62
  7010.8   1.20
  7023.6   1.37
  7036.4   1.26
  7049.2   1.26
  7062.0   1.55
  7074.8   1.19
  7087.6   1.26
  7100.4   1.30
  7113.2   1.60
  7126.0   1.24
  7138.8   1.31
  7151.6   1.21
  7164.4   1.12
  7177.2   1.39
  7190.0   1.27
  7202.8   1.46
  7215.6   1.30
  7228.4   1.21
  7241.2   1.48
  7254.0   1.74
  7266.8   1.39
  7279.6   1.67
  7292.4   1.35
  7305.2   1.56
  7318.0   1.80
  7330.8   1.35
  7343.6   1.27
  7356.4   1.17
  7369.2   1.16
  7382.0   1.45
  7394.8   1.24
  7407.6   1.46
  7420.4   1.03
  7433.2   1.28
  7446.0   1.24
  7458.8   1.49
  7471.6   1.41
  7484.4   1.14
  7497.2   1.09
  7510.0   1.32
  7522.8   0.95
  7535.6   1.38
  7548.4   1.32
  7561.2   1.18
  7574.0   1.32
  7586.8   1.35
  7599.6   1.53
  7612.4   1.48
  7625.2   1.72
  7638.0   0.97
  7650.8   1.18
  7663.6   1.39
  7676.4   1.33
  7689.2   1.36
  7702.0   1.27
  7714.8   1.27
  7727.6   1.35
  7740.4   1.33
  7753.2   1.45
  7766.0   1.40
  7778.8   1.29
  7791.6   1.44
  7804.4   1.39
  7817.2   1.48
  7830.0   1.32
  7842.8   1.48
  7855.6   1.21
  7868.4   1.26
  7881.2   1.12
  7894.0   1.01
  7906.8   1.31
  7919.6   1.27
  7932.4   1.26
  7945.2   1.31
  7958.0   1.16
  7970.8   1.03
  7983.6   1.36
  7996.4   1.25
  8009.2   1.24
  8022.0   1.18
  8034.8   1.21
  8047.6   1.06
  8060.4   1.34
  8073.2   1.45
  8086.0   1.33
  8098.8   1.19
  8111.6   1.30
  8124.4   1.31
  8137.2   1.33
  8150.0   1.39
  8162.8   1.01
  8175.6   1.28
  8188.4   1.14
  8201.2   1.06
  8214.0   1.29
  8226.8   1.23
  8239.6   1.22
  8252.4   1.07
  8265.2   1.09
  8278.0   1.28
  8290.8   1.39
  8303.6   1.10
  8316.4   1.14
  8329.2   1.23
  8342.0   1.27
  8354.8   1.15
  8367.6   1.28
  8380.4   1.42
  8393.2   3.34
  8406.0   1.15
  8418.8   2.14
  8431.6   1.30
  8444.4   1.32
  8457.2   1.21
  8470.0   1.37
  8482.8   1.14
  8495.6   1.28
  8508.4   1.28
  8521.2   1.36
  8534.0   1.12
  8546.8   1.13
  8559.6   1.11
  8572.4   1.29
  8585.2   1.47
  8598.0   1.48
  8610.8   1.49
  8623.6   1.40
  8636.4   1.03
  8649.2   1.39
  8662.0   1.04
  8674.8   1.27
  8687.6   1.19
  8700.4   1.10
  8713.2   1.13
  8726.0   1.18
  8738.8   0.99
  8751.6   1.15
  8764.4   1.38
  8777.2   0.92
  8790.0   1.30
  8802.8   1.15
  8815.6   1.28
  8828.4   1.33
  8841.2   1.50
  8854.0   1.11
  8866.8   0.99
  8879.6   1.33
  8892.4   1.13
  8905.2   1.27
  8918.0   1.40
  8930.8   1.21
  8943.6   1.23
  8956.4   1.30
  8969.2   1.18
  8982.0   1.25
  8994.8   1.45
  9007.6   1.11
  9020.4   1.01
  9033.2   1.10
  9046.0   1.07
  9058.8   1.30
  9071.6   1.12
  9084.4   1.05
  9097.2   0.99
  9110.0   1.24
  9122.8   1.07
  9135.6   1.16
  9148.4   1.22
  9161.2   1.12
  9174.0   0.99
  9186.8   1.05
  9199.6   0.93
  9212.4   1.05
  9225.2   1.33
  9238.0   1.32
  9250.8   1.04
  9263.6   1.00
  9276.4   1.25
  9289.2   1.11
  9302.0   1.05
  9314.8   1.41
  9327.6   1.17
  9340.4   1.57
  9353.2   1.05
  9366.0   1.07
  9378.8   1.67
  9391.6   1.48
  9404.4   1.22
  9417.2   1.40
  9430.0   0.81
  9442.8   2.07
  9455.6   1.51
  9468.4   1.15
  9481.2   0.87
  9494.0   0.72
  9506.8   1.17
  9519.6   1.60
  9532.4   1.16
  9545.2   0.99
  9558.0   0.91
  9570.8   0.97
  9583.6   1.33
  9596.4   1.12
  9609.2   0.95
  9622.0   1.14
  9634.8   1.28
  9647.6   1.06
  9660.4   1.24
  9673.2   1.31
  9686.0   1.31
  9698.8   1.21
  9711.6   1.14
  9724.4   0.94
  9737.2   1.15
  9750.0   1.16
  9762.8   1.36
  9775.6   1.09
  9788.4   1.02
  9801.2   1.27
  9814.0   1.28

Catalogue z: 0.279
